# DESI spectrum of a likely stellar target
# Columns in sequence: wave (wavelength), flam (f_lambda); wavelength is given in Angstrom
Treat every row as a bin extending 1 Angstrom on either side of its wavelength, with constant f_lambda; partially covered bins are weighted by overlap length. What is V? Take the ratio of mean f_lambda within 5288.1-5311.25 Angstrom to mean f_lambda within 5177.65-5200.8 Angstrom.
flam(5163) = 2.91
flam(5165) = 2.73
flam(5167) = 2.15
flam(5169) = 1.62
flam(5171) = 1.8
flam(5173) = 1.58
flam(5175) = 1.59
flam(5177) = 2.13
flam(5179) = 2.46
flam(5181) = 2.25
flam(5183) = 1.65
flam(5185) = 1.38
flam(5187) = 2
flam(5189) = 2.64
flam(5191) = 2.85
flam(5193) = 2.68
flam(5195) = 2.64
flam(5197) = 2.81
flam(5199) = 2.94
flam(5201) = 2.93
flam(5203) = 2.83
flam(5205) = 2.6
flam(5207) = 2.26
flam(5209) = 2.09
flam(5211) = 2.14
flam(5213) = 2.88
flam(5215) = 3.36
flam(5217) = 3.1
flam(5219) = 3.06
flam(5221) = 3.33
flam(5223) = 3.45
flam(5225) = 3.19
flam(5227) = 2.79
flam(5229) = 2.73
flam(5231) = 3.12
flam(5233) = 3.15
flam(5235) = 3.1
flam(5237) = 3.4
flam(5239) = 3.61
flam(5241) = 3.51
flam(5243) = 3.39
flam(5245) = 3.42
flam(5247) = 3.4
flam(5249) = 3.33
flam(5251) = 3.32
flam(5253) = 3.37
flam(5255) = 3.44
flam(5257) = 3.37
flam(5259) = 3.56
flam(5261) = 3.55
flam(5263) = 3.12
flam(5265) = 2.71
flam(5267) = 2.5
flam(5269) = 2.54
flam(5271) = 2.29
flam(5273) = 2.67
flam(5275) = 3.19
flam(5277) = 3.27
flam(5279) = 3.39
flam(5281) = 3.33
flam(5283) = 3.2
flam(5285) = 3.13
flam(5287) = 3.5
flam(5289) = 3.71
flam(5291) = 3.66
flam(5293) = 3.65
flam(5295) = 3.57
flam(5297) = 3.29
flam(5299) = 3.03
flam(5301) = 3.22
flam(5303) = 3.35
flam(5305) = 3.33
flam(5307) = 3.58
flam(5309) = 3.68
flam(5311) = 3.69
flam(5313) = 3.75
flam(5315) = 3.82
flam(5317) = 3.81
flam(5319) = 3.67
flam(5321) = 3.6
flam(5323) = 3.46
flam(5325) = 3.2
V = 1.44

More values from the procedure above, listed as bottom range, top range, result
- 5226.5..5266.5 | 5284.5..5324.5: 1.08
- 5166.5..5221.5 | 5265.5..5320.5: 1.38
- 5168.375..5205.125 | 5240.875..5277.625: 1.38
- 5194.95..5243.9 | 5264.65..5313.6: 1.09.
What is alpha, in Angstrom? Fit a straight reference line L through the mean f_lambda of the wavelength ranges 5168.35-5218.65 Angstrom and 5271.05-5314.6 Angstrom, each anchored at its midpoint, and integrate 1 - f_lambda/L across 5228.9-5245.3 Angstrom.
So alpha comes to -2.8 Angstrom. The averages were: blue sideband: 2.38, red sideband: 3.37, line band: 3.29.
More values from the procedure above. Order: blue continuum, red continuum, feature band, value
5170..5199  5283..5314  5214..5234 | -3.72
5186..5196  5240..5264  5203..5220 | 0.91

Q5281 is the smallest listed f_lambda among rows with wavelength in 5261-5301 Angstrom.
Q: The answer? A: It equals 2.29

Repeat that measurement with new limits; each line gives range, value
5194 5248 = 2.09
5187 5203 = 2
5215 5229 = 2.73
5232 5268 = 2.5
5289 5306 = 3.03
